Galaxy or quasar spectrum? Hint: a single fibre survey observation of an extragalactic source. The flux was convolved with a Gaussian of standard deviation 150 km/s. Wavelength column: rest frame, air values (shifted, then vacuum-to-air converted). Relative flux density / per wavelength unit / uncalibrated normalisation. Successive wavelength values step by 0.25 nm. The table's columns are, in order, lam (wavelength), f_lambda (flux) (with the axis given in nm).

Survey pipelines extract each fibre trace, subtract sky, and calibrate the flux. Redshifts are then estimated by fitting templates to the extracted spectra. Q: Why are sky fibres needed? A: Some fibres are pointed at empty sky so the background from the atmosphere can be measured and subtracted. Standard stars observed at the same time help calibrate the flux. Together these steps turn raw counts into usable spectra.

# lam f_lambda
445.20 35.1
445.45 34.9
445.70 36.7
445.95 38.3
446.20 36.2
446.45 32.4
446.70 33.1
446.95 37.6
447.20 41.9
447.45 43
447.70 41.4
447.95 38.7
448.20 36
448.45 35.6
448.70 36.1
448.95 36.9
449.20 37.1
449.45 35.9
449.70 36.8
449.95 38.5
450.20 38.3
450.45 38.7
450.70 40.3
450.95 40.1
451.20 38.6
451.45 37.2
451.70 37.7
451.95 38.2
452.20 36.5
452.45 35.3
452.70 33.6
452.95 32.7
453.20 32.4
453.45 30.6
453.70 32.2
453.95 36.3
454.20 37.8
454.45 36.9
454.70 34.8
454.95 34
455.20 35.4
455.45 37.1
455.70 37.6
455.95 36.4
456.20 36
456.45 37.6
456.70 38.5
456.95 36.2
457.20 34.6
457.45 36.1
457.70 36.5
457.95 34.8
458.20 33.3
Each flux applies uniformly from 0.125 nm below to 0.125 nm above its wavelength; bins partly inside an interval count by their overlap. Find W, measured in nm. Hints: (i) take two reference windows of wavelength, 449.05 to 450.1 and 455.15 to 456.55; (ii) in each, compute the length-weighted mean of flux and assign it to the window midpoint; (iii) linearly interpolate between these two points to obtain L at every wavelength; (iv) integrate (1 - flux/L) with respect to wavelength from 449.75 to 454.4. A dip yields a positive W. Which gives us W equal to 0.070 nm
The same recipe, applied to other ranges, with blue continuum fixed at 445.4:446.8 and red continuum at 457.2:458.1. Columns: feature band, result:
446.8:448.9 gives -0.20 nm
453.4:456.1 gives 0.00 nm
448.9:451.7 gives -0.21 nm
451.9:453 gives 0.01 nm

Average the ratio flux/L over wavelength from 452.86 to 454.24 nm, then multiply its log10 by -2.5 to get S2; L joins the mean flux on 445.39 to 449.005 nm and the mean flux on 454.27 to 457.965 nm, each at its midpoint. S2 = 0.096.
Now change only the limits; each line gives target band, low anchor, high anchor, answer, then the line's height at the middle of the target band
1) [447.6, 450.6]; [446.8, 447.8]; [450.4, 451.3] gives 0.07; 40.1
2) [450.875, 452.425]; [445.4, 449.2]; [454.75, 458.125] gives -0.03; 36.7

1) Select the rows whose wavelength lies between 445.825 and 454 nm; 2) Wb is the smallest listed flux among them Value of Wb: 30.6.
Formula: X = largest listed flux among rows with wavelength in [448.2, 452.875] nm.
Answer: 40.3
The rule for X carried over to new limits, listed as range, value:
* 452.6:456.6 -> 37.8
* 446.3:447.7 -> 43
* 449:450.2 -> 38.5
